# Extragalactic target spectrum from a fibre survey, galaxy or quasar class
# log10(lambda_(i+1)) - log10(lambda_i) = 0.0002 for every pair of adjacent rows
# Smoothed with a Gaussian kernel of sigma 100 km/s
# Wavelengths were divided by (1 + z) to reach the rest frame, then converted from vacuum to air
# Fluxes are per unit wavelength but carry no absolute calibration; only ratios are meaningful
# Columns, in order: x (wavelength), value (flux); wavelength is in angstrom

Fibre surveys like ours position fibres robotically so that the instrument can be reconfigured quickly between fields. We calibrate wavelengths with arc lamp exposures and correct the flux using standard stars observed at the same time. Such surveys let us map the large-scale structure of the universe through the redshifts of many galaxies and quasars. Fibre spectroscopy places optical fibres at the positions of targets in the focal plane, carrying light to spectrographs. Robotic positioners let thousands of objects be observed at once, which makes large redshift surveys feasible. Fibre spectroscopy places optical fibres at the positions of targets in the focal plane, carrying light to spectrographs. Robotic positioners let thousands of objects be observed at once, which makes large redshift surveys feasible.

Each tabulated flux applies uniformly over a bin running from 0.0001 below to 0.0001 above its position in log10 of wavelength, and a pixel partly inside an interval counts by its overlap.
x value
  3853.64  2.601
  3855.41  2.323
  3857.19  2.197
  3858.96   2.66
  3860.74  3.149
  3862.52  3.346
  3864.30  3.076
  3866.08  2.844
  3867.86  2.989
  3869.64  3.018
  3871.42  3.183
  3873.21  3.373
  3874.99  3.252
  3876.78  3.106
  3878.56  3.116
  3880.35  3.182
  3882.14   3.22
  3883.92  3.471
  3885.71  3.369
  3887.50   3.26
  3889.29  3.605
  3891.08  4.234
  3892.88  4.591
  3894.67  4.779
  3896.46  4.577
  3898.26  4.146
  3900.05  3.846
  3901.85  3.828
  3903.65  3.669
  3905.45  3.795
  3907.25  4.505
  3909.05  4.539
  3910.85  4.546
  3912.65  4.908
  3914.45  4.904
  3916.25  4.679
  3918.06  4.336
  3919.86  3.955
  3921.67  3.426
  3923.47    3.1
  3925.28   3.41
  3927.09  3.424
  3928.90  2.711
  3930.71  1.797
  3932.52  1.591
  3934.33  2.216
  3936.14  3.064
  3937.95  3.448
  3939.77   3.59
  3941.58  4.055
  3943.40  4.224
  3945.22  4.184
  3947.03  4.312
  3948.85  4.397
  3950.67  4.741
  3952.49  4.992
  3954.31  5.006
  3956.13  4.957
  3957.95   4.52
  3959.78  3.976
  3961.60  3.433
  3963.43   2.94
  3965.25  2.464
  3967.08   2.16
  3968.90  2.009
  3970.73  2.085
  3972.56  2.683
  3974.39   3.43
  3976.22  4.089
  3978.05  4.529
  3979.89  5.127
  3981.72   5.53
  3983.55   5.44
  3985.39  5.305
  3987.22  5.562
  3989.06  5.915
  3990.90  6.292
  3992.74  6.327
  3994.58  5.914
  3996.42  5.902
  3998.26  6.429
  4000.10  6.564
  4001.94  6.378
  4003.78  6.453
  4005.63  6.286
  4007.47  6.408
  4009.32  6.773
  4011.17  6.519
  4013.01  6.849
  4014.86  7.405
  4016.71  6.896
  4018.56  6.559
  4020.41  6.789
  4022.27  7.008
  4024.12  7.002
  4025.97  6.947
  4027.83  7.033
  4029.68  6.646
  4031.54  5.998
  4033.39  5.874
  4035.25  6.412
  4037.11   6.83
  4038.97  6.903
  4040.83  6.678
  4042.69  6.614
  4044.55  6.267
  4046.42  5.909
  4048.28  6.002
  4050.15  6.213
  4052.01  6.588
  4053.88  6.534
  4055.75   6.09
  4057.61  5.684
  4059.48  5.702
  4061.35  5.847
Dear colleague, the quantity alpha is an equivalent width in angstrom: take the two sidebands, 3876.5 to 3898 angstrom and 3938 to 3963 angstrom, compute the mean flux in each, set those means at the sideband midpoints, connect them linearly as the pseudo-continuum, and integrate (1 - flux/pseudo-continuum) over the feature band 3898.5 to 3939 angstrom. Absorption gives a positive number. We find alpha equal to 3.7 angstrom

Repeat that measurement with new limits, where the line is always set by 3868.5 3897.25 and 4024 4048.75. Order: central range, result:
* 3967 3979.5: 5.1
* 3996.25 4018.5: -2.4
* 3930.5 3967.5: 8.9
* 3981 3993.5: -0.4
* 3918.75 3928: 1.8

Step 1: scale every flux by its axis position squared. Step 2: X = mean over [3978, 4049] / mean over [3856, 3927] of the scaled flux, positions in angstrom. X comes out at 1.84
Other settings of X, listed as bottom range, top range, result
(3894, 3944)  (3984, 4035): 1.80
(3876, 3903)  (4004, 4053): 1.88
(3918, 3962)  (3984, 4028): 1.80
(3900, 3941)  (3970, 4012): 1.58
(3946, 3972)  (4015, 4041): 1.88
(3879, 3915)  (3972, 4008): 1.44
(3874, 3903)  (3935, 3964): 1.14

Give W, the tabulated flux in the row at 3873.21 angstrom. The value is 3.373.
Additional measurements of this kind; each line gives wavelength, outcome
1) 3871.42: 3.183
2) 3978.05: 4.529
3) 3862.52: 3.346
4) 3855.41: 2.323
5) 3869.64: 3.018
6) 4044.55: 6.267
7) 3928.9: 2.711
